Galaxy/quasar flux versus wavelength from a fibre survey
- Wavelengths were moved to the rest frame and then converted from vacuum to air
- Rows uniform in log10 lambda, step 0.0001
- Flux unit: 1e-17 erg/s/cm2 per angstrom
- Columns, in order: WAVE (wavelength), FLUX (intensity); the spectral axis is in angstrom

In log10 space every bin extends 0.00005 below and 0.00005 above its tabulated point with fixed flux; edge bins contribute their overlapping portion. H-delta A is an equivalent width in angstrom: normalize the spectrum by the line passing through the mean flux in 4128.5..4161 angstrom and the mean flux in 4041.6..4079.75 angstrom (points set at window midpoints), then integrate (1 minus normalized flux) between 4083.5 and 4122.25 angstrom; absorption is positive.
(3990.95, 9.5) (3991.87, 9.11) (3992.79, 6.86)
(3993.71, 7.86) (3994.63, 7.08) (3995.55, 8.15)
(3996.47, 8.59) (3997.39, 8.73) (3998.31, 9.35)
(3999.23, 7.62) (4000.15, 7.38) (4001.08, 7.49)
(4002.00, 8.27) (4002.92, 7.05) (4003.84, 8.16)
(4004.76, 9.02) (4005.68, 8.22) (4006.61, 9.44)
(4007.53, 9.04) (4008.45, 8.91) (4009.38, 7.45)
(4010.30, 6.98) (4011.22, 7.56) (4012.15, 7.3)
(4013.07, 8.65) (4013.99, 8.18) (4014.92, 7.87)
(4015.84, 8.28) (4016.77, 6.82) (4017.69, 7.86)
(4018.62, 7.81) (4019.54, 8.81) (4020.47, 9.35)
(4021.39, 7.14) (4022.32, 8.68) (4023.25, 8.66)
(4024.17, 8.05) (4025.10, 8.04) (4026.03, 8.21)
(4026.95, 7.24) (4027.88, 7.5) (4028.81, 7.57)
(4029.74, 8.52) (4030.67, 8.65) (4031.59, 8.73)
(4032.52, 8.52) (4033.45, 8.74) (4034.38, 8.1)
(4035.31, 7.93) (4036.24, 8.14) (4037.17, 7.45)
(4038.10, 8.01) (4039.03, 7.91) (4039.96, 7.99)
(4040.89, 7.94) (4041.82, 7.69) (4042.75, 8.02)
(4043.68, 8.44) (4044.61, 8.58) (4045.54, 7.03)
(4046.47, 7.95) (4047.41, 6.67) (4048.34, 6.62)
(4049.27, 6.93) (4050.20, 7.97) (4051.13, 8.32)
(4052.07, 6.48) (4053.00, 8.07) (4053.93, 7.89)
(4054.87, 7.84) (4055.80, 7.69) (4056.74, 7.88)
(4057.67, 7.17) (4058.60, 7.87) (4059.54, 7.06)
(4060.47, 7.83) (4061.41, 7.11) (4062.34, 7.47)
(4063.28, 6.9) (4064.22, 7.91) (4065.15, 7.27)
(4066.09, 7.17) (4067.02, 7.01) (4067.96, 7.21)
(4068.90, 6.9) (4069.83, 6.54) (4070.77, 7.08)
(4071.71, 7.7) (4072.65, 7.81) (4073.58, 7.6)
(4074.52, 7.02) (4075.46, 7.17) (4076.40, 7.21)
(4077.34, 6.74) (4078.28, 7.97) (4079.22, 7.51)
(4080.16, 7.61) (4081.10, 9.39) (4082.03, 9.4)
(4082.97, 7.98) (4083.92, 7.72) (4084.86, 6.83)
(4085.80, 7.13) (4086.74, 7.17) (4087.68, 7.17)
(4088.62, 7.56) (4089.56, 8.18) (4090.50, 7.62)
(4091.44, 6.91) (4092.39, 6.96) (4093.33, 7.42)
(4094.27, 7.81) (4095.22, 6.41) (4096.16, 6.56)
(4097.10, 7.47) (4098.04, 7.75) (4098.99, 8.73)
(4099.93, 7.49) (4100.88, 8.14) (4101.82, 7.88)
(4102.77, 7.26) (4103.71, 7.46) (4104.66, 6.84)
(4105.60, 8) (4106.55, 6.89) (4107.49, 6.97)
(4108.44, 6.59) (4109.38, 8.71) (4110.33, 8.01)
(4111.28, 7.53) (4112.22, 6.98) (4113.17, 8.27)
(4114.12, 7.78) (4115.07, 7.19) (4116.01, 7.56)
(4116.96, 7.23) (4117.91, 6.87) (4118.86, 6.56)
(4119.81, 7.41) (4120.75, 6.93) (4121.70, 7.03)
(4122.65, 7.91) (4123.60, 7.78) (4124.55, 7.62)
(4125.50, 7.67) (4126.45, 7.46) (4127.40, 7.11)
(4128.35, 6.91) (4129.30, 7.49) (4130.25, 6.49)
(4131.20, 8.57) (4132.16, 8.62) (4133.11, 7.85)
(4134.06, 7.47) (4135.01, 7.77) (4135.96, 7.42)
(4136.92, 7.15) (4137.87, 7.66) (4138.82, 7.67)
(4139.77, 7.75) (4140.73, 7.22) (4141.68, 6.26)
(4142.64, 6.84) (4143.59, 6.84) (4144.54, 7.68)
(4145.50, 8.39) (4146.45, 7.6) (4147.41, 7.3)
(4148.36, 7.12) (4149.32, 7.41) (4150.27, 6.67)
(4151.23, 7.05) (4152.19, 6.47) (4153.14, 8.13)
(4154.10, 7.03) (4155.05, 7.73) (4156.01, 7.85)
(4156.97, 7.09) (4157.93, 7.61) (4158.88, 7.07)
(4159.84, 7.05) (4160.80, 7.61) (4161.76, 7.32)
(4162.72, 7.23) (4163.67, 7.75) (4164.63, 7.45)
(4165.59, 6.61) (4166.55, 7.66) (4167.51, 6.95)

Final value 0.2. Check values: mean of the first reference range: 7.44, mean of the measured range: 7.39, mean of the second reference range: 7.4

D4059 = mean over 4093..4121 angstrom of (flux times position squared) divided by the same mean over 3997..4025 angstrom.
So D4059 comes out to 1.0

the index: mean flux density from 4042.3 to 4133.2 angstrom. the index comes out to 7.49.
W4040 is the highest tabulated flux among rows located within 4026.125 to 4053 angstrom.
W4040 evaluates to 8.74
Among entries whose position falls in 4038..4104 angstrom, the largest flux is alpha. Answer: 9.4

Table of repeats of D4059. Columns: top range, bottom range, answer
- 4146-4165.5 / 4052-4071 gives 1.04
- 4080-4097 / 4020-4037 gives 0.95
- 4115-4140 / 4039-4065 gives 1.02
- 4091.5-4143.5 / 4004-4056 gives 0.97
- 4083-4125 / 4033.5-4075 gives 1.01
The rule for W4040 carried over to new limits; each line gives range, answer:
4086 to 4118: 8.73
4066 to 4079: 7.97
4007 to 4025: 9.35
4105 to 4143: 8.71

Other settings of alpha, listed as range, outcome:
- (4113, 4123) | 8.27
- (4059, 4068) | 7.91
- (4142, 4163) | 8.39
